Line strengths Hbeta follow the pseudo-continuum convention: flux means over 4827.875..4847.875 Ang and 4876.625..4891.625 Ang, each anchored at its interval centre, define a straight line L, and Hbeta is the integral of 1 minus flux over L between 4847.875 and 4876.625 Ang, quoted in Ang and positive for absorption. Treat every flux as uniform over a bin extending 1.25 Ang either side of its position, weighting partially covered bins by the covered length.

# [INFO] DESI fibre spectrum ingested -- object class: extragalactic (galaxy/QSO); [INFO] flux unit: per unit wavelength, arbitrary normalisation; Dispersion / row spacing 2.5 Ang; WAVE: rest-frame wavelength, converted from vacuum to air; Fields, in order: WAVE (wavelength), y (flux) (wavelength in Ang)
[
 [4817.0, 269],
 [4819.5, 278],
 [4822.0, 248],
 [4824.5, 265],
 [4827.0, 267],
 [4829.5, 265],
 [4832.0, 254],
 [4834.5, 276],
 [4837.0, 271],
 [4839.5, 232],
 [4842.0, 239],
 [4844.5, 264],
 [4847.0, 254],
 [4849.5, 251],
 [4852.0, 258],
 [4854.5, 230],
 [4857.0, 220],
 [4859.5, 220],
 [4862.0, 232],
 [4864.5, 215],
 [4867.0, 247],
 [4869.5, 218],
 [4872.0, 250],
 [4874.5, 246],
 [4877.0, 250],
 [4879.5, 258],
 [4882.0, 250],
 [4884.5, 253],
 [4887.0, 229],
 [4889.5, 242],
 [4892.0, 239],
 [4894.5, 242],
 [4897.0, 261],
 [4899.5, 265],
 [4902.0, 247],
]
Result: 1.8 Ang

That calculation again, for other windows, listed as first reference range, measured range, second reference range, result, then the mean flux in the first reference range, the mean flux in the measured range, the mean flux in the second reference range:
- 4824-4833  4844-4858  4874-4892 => 0.6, 263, 246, 246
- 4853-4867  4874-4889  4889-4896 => -0.7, 226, 247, 242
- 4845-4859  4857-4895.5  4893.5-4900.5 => 1.7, 243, 239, 256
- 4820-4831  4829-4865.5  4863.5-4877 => 0.7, 262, 245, 237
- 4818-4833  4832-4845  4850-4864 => -0.3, 263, 256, 232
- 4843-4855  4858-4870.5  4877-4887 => 1.2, 252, 226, 250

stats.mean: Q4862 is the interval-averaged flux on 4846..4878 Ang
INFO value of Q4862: 238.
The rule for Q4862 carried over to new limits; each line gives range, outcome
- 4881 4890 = 243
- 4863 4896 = 242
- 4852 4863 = 229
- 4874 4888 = 248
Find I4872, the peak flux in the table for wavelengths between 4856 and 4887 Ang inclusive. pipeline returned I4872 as 258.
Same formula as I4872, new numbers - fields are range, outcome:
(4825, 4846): 276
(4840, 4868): 264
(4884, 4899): 261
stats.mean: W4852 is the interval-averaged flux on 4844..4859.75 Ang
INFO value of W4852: 243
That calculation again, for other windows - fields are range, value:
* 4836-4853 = 252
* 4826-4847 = 258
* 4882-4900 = 247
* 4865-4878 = 240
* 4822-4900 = 247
